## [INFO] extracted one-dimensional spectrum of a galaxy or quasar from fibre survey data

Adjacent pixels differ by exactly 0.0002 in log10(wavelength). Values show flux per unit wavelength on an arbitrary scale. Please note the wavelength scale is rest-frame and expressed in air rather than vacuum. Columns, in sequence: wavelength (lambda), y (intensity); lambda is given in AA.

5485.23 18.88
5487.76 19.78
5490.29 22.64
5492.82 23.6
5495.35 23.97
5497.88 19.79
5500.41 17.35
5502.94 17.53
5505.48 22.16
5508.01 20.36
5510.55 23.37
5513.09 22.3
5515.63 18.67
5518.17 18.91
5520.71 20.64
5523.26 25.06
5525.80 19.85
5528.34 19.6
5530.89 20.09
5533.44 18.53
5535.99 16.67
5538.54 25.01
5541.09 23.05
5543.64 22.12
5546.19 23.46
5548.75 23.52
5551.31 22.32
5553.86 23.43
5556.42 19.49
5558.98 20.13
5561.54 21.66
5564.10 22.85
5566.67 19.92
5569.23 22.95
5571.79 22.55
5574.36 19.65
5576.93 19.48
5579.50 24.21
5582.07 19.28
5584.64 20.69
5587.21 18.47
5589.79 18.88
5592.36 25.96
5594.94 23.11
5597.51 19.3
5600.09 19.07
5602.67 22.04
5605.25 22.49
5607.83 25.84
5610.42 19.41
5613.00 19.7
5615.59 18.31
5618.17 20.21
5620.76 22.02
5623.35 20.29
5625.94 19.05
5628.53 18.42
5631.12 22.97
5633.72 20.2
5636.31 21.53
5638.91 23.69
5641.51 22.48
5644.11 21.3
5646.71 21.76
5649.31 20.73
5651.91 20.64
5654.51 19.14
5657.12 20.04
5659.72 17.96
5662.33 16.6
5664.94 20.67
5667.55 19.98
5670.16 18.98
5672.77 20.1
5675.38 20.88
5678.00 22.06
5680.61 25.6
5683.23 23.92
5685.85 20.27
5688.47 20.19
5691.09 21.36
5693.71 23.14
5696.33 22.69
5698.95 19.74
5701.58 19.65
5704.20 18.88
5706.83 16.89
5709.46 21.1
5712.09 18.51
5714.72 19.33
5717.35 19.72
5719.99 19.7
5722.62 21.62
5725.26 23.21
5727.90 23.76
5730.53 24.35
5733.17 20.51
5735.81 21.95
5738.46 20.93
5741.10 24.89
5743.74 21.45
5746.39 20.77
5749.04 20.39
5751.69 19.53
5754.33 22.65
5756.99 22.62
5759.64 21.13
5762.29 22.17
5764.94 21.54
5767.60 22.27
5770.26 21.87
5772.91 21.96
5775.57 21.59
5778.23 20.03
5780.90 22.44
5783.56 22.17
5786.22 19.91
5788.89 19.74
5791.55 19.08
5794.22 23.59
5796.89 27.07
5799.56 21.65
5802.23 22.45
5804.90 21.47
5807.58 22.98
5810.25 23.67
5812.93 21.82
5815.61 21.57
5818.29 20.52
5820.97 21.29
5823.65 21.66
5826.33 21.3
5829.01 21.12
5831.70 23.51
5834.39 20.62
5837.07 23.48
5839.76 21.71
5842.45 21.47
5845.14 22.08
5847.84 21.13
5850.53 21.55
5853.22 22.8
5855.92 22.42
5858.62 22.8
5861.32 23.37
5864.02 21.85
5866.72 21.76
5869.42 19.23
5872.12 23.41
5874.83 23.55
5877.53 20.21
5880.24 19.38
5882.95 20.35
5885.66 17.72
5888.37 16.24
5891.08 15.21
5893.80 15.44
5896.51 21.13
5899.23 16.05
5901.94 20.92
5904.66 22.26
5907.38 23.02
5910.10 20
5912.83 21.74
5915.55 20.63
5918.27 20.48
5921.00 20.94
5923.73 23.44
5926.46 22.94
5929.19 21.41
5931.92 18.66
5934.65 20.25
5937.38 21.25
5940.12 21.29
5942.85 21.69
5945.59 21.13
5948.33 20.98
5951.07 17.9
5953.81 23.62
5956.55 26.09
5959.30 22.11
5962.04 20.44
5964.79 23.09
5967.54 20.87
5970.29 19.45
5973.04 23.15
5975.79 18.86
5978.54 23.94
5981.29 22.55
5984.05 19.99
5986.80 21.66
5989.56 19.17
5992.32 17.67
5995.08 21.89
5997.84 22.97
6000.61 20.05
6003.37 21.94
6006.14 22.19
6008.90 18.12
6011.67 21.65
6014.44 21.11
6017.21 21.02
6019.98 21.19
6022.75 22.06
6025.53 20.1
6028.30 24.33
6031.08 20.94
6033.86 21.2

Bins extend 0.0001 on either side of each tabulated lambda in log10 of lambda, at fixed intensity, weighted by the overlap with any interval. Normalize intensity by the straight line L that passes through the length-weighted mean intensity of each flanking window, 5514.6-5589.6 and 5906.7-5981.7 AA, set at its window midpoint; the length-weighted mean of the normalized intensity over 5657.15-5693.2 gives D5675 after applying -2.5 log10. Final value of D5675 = 0.03 mag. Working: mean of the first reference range 21.1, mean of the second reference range 21.5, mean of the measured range 20.7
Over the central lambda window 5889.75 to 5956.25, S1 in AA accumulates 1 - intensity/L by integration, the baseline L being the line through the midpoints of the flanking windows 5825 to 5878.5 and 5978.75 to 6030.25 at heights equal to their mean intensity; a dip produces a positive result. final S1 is 3.0 AA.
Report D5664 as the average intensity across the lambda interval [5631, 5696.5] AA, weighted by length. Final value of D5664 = 21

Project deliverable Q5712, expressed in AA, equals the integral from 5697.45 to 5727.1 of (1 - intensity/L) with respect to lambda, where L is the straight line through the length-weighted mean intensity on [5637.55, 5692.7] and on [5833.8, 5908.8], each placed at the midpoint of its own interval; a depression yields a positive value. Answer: 1.3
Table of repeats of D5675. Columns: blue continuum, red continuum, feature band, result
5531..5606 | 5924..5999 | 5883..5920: 0.106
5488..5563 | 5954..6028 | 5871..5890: 0.069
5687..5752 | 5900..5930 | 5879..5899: 0.202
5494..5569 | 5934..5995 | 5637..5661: 0.015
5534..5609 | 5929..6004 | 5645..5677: 0.089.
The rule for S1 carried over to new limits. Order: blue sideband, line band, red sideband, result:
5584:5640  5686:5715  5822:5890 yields 1.30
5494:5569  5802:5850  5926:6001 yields -1.48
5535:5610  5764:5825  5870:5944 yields -3.13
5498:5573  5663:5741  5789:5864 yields 2.32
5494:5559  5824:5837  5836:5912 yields -0.66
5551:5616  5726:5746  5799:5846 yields -0.76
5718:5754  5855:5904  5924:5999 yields 3.24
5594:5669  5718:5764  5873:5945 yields -2.99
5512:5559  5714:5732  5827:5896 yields -0.60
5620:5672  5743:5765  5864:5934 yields -1.08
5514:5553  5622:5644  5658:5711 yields -0.36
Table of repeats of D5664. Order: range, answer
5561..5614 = 21.3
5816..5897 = 20.9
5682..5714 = 20.5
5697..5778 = 21.2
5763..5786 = 21.7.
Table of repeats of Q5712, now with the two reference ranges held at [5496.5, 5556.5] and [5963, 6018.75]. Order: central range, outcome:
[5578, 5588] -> 0.1 AA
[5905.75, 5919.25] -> -0.1 AA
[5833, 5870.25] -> -1.5 AA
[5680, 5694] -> -0.8 AA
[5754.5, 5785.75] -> -1.1 AA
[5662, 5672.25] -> 0.8 AA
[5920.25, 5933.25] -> -0.3 AA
